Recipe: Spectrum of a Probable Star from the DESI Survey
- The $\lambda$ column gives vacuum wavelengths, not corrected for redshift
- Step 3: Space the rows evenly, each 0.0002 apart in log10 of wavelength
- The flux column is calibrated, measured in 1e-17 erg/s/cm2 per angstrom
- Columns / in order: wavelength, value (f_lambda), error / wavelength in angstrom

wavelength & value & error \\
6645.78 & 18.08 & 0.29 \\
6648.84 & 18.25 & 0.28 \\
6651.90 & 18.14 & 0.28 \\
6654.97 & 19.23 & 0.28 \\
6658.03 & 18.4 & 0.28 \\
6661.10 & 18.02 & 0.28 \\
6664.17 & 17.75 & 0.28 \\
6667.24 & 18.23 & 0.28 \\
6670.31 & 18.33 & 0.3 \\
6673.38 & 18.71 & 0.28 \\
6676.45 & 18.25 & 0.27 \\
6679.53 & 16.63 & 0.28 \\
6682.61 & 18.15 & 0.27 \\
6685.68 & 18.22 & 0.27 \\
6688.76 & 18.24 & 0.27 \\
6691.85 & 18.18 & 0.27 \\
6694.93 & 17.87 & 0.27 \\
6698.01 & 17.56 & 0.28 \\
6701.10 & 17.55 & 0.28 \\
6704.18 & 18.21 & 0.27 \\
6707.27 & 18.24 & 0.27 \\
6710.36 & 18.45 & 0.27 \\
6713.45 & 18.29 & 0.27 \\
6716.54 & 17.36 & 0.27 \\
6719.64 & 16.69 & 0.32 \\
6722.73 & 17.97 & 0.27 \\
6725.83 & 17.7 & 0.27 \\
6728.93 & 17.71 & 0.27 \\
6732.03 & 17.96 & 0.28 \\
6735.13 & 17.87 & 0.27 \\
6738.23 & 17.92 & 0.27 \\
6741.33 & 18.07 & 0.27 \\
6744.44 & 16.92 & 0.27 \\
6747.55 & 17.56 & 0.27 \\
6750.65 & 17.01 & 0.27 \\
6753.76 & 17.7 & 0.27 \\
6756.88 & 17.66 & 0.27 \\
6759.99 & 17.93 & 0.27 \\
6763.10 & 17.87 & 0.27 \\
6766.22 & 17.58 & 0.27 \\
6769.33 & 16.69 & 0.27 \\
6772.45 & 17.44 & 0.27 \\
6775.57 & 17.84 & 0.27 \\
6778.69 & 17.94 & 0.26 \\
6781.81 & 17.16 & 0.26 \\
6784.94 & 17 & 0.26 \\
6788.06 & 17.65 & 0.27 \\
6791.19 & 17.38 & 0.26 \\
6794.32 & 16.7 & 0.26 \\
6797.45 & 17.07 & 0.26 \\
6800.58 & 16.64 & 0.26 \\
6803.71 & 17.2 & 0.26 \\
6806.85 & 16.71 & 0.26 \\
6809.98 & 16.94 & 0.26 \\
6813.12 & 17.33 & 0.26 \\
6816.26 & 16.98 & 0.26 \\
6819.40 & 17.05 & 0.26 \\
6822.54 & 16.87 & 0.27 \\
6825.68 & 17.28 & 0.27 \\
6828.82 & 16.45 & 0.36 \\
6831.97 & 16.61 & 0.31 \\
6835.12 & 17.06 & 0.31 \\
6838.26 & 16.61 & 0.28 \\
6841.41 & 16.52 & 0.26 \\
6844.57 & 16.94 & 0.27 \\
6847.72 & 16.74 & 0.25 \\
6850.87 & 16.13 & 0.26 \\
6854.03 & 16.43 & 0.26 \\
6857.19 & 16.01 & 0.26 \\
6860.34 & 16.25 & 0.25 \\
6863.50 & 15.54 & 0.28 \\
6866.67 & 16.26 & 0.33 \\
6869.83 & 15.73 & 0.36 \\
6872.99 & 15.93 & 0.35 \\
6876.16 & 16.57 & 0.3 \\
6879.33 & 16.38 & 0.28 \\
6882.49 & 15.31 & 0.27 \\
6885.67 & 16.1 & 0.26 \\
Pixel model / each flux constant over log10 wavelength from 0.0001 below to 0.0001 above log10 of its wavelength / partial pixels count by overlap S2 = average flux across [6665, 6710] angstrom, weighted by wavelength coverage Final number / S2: 18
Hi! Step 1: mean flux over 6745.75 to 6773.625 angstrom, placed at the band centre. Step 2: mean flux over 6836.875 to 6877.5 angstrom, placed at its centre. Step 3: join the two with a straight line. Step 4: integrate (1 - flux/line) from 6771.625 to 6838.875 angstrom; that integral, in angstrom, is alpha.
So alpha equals -0.7 angstrom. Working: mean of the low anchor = 17.5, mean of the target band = 17.1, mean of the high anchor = 16.3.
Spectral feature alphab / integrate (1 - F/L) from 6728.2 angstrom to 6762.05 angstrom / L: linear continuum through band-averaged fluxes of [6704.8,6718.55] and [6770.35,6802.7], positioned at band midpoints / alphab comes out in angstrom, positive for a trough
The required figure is 0.1 angstrom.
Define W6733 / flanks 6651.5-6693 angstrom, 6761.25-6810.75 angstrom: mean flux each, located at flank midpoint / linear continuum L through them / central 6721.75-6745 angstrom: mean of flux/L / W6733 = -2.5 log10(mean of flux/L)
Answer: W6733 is -0.01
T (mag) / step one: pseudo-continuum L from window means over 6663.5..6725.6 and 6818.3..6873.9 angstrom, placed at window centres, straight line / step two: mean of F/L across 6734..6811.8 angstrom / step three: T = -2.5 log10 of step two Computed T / -0.01 mag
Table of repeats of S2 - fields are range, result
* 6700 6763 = 17.7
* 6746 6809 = 17.3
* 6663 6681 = 18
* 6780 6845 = 17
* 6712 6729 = 17.6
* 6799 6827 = 17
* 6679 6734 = 17.9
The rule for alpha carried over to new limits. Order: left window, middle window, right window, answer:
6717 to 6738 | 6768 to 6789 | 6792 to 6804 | -0.34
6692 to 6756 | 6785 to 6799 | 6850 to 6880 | -0.18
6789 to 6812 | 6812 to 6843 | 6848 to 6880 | -0.47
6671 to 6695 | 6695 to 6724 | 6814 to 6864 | -0.01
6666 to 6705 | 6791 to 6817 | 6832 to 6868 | -0.18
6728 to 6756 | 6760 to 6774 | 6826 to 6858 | -0.07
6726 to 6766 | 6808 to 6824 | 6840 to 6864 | -0.21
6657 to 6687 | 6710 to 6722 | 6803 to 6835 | 0.06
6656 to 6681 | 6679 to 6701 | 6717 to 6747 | 0.06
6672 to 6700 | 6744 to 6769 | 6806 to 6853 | -0.17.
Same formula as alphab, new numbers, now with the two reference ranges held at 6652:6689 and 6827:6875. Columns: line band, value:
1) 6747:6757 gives -0.1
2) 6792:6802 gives 0.0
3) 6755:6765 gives -0.3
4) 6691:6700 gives 0.0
